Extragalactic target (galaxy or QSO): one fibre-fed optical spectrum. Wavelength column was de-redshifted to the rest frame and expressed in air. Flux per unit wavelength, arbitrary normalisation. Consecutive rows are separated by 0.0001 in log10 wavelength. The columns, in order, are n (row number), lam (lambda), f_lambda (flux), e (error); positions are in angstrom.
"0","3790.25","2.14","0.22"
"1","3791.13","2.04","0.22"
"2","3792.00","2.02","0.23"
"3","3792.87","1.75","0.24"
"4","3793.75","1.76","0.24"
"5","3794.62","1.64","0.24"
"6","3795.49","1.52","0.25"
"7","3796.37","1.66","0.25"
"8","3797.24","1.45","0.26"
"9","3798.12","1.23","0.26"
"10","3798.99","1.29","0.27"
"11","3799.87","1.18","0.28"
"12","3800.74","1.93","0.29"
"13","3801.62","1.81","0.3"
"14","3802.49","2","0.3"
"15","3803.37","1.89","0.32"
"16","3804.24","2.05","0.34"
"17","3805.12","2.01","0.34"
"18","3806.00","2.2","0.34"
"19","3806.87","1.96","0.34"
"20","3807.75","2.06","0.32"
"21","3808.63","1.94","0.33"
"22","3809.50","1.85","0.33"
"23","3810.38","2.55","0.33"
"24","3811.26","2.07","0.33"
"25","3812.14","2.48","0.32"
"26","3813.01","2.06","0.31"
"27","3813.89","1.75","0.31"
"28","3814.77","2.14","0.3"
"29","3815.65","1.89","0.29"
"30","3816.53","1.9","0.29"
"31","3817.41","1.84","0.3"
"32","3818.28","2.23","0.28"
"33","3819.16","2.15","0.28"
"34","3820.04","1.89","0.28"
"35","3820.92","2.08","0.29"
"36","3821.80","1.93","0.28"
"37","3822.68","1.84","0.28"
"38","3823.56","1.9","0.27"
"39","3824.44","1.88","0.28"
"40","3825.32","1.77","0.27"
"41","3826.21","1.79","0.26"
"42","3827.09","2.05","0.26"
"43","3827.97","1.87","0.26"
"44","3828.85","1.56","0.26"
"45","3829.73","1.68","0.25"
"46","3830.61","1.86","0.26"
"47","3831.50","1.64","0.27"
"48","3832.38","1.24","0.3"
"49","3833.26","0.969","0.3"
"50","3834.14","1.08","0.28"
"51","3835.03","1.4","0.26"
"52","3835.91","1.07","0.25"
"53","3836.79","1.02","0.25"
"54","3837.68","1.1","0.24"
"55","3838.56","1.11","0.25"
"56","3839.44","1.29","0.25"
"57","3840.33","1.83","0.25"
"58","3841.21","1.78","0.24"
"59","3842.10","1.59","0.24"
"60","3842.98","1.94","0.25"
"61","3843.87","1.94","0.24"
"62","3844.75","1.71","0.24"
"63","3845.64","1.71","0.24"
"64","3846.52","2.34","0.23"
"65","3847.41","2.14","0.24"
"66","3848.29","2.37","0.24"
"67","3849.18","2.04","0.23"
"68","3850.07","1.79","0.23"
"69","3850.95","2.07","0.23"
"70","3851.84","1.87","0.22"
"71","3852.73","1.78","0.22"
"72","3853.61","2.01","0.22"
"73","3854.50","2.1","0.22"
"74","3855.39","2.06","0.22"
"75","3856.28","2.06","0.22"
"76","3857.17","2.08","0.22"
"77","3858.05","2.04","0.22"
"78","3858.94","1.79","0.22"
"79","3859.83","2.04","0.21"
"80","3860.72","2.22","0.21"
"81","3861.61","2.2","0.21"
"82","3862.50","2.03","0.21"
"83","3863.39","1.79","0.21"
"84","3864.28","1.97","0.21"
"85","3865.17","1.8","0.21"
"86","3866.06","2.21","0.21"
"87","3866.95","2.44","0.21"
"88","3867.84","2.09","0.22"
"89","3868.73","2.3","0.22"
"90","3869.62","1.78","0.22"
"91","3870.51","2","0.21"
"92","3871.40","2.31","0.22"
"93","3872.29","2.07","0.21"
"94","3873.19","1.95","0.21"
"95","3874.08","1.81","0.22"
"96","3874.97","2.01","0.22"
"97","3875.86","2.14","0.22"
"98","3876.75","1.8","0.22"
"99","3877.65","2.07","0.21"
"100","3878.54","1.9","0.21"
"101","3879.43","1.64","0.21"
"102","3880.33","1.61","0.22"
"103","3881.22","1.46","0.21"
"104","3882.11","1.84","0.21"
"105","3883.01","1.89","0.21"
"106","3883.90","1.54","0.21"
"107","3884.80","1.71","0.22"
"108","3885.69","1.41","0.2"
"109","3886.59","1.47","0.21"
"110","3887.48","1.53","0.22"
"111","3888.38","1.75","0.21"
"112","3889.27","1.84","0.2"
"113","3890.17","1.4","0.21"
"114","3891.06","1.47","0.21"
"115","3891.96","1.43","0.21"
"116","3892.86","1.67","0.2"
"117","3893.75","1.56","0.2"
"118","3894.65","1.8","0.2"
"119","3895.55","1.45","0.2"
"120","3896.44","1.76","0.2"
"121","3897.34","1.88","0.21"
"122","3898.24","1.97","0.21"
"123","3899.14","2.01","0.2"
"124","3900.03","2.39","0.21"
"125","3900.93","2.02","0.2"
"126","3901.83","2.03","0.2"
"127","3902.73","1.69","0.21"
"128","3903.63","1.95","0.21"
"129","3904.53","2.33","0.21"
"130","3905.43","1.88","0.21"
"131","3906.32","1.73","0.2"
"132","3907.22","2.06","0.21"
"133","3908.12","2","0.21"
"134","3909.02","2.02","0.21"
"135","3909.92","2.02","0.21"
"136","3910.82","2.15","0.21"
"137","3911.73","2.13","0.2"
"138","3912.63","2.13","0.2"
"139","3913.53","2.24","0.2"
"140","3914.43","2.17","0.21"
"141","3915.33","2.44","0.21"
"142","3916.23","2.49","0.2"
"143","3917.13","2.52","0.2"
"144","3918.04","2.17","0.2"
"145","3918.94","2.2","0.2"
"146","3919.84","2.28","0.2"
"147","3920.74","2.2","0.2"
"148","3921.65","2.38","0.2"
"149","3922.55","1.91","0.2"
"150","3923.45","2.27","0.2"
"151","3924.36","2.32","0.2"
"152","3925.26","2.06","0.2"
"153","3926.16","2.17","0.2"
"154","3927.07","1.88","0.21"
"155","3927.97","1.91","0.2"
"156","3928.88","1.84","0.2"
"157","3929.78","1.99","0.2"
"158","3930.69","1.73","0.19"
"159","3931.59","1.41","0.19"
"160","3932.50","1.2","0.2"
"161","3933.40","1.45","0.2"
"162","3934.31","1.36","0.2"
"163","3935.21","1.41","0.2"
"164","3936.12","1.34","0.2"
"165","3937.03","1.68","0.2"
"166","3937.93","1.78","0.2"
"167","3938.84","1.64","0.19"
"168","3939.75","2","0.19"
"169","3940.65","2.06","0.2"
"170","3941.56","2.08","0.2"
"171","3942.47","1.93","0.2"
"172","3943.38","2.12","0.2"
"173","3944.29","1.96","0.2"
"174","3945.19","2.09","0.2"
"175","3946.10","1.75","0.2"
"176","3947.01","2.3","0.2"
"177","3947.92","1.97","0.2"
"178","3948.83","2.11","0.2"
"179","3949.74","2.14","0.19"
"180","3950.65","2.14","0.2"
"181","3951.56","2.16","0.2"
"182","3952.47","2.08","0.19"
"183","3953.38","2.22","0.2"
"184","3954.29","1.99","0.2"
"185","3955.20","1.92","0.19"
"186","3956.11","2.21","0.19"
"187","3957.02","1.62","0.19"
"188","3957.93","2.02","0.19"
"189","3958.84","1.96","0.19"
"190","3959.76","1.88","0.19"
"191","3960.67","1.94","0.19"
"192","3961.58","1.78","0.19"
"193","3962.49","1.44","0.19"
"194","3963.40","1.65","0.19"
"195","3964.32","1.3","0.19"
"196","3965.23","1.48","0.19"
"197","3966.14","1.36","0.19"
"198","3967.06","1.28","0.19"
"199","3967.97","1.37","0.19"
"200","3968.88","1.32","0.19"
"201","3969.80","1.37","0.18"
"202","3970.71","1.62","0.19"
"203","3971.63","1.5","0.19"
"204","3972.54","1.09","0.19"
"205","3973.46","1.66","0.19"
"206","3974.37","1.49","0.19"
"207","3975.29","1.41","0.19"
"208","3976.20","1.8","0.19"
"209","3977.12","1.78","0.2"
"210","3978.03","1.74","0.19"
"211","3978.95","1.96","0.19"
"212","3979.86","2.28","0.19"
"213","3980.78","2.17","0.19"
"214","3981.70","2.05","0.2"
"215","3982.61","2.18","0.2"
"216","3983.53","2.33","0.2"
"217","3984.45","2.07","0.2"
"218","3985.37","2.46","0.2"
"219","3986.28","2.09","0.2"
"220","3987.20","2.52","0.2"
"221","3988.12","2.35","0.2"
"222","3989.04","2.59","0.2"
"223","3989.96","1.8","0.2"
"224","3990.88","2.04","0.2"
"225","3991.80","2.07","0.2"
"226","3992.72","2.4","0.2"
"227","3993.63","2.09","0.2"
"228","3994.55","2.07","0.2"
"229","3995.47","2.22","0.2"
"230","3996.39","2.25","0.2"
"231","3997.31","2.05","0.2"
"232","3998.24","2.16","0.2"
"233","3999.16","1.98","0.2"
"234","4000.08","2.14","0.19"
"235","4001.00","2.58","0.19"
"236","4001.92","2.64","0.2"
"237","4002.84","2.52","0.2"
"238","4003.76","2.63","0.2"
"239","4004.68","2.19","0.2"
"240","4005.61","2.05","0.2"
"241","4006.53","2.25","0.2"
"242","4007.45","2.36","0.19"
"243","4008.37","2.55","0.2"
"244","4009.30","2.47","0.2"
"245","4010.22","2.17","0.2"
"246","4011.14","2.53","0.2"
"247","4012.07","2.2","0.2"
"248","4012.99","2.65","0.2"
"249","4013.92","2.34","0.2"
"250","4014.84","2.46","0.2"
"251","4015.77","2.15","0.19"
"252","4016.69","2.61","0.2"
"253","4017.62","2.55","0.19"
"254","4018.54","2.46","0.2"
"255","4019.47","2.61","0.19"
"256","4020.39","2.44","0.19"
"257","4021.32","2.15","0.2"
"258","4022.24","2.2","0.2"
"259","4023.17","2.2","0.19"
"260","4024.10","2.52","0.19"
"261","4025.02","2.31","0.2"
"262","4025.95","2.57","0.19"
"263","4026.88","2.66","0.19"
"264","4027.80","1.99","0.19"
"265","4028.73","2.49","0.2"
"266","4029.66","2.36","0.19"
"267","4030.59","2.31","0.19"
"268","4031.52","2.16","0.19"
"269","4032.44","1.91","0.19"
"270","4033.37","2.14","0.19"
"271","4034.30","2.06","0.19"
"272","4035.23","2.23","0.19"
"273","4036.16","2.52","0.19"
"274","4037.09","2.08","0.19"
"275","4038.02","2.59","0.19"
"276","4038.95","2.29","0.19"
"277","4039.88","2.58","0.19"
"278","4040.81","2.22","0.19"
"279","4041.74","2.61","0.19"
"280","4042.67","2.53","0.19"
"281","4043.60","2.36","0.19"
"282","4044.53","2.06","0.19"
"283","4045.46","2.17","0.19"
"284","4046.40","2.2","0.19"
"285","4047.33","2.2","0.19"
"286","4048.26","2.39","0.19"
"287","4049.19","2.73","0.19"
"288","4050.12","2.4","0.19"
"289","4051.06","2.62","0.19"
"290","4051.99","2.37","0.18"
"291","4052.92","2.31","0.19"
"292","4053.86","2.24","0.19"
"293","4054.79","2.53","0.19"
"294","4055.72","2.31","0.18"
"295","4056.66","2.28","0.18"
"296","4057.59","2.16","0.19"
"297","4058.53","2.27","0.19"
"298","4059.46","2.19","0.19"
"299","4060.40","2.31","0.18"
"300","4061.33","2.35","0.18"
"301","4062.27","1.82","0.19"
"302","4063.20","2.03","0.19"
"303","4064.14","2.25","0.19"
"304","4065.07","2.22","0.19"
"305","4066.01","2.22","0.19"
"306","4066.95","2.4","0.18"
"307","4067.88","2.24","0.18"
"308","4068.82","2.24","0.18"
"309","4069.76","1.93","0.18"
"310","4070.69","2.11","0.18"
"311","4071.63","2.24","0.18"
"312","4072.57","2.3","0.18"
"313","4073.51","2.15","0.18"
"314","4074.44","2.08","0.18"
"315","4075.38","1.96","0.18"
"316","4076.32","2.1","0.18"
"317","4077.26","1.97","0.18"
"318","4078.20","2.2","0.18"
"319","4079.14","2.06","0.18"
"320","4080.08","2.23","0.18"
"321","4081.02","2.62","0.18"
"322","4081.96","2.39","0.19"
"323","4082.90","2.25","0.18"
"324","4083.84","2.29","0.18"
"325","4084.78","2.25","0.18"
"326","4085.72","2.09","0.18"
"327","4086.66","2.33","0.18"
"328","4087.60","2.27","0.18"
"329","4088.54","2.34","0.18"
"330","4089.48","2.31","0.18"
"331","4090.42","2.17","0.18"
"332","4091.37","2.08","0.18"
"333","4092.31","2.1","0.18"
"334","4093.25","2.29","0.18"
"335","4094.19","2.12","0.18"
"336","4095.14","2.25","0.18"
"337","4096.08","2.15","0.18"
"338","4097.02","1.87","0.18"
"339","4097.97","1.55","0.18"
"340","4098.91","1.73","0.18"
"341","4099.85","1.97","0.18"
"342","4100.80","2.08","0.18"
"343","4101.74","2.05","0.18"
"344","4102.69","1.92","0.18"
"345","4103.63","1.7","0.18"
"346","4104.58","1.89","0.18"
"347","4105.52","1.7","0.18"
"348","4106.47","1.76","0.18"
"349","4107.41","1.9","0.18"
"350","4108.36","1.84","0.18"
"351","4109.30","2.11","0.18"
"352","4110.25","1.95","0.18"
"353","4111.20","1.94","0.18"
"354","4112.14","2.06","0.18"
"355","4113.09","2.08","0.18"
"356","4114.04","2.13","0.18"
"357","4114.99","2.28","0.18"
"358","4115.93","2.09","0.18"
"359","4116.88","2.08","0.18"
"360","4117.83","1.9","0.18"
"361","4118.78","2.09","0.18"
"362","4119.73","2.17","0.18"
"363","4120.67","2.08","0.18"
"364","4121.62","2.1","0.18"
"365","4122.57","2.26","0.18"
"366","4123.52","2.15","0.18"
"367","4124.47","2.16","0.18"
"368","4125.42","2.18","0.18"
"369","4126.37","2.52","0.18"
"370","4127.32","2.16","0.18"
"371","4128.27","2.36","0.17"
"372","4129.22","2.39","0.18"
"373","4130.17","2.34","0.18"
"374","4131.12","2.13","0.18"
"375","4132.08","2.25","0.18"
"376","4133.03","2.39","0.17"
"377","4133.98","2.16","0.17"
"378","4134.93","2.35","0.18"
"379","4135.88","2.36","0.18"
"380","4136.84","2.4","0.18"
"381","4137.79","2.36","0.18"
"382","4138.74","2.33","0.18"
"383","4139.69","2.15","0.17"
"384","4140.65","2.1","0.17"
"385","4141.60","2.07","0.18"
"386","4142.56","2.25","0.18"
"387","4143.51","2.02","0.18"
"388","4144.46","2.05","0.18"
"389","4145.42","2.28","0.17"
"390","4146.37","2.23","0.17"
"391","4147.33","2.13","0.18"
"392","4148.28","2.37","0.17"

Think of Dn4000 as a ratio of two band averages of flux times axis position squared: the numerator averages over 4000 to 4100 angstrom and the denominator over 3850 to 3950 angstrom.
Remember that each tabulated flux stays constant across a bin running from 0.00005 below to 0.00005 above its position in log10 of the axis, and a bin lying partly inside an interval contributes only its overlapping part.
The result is 1.27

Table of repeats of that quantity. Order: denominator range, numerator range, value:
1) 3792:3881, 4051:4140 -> 1.33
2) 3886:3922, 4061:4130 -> 1.19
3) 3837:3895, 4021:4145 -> 1.32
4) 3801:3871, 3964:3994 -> 1.06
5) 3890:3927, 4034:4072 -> 1.22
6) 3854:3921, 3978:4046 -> 1.25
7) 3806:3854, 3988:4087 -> 1.40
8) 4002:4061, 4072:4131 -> 0.93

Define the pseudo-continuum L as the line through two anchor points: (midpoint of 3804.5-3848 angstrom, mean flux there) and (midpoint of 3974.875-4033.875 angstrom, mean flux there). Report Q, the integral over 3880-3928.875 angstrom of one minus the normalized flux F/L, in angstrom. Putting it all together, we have 1.6 angstrom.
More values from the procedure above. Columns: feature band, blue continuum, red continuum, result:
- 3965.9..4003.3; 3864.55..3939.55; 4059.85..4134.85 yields 0.44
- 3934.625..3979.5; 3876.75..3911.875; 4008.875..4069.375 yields 5.59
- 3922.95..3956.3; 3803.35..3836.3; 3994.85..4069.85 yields 3.30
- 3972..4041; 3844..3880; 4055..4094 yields -2.72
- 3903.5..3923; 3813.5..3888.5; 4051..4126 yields -2.52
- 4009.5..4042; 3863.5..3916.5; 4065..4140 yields -4.66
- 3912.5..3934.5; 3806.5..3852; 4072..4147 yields -1.36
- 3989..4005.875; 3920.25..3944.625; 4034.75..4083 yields -1.30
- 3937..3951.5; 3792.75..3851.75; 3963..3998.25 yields -1.09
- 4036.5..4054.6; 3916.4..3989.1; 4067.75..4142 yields -2.93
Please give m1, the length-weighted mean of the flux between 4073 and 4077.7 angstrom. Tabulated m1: 2.06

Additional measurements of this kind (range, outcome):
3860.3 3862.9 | 2.15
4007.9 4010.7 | 2.4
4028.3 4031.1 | 2.38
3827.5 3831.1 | 1.74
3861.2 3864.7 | 1.99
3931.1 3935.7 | 1.37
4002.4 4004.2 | 2.58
